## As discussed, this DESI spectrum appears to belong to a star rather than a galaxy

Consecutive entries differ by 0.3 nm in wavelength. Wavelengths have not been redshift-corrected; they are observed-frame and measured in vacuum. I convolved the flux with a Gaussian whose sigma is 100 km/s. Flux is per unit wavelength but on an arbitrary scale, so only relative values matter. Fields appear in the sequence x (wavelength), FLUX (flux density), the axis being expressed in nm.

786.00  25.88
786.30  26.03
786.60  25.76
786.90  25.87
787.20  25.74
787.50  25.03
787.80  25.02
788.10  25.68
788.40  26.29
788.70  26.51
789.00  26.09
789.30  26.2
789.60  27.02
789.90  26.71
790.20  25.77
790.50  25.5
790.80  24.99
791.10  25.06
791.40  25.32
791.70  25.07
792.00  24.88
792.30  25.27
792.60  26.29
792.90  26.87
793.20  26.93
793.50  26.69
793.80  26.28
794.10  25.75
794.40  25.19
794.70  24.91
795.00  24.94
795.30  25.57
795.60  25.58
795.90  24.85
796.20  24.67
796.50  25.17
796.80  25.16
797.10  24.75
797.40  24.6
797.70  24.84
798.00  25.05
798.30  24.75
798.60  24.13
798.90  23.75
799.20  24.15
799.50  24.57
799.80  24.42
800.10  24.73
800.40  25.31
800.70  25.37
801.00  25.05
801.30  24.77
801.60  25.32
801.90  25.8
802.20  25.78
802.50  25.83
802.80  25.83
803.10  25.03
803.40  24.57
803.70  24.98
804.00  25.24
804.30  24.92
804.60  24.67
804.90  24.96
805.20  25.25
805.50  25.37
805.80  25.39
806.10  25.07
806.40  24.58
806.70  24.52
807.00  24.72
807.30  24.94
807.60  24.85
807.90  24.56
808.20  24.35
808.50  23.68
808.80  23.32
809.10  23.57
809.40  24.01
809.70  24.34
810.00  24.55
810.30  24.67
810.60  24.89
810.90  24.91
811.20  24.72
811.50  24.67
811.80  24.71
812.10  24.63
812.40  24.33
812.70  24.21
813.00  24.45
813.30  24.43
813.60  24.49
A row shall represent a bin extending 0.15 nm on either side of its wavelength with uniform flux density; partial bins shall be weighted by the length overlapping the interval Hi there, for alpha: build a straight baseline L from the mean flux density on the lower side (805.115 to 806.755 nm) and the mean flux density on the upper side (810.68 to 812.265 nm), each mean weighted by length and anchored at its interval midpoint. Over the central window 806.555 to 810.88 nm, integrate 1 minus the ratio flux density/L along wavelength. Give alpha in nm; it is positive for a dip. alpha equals 0.09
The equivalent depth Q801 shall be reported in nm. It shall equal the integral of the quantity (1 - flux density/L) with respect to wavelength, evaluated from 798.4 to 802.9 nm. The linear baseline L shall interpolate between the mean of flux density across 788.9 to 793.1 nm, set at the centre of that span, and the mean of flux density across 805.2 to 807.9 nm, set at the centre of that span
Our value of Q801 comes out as 0.05 nm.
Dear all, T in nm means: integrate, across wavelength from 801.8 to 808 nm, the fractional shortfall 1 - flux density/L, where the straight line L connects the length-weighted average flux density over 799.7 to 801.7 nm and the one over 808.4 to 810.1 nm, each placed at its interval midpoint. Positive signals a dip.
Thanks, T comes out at -0.159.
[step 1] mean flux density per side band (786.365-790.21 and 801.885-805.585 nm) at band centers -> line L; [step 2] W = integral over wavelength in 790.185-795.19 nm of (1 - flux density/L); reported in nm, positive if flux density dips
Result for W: 0.03 nm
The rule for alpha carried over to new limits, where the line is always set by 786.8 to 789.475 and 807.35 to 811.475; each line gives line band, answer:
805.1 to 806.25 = -0.03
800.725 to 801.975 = -0.01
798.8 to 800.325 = 0.04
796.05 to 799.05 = 0.06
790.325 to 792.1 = 0.03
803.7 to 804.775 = -0.01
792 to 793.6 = -0.05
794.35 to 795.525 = 0.01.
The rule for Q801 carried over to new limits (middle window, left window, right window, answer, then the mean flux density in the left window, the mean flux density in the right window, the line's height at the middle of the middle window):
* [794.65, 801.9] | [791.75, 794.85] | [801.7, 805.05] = 0.20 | 25.9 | 25.2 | 25.6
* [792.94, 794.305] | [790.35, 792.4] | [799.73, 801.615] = -0.07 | 25.2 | 25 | 25.1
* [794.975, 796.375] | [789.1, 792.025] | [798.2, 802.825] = 0.01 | 25.7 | 25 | 25.3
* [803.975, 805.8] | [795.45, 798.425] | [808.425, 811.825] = -0.04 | 24.9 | 24.3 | 24.6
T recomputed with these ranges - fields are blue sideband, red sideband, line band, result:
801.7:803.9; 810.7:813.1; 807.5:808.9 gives 0.04 nm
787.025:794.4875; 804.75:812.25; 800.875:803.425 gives -0.03 nm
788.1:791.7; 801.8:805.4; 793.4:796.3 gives 0.03 nm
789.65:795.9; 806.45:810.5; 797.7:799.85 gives 0.06 nm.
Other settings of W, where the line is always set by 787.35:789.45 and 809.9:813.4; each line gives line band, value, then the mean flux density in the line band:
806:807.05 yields 0.01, 24.7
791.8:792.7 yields 0.01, 25.4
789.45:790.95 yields -0.02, 26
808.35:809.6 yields 0.05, 23.7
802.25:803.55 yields -0.01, 25.4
